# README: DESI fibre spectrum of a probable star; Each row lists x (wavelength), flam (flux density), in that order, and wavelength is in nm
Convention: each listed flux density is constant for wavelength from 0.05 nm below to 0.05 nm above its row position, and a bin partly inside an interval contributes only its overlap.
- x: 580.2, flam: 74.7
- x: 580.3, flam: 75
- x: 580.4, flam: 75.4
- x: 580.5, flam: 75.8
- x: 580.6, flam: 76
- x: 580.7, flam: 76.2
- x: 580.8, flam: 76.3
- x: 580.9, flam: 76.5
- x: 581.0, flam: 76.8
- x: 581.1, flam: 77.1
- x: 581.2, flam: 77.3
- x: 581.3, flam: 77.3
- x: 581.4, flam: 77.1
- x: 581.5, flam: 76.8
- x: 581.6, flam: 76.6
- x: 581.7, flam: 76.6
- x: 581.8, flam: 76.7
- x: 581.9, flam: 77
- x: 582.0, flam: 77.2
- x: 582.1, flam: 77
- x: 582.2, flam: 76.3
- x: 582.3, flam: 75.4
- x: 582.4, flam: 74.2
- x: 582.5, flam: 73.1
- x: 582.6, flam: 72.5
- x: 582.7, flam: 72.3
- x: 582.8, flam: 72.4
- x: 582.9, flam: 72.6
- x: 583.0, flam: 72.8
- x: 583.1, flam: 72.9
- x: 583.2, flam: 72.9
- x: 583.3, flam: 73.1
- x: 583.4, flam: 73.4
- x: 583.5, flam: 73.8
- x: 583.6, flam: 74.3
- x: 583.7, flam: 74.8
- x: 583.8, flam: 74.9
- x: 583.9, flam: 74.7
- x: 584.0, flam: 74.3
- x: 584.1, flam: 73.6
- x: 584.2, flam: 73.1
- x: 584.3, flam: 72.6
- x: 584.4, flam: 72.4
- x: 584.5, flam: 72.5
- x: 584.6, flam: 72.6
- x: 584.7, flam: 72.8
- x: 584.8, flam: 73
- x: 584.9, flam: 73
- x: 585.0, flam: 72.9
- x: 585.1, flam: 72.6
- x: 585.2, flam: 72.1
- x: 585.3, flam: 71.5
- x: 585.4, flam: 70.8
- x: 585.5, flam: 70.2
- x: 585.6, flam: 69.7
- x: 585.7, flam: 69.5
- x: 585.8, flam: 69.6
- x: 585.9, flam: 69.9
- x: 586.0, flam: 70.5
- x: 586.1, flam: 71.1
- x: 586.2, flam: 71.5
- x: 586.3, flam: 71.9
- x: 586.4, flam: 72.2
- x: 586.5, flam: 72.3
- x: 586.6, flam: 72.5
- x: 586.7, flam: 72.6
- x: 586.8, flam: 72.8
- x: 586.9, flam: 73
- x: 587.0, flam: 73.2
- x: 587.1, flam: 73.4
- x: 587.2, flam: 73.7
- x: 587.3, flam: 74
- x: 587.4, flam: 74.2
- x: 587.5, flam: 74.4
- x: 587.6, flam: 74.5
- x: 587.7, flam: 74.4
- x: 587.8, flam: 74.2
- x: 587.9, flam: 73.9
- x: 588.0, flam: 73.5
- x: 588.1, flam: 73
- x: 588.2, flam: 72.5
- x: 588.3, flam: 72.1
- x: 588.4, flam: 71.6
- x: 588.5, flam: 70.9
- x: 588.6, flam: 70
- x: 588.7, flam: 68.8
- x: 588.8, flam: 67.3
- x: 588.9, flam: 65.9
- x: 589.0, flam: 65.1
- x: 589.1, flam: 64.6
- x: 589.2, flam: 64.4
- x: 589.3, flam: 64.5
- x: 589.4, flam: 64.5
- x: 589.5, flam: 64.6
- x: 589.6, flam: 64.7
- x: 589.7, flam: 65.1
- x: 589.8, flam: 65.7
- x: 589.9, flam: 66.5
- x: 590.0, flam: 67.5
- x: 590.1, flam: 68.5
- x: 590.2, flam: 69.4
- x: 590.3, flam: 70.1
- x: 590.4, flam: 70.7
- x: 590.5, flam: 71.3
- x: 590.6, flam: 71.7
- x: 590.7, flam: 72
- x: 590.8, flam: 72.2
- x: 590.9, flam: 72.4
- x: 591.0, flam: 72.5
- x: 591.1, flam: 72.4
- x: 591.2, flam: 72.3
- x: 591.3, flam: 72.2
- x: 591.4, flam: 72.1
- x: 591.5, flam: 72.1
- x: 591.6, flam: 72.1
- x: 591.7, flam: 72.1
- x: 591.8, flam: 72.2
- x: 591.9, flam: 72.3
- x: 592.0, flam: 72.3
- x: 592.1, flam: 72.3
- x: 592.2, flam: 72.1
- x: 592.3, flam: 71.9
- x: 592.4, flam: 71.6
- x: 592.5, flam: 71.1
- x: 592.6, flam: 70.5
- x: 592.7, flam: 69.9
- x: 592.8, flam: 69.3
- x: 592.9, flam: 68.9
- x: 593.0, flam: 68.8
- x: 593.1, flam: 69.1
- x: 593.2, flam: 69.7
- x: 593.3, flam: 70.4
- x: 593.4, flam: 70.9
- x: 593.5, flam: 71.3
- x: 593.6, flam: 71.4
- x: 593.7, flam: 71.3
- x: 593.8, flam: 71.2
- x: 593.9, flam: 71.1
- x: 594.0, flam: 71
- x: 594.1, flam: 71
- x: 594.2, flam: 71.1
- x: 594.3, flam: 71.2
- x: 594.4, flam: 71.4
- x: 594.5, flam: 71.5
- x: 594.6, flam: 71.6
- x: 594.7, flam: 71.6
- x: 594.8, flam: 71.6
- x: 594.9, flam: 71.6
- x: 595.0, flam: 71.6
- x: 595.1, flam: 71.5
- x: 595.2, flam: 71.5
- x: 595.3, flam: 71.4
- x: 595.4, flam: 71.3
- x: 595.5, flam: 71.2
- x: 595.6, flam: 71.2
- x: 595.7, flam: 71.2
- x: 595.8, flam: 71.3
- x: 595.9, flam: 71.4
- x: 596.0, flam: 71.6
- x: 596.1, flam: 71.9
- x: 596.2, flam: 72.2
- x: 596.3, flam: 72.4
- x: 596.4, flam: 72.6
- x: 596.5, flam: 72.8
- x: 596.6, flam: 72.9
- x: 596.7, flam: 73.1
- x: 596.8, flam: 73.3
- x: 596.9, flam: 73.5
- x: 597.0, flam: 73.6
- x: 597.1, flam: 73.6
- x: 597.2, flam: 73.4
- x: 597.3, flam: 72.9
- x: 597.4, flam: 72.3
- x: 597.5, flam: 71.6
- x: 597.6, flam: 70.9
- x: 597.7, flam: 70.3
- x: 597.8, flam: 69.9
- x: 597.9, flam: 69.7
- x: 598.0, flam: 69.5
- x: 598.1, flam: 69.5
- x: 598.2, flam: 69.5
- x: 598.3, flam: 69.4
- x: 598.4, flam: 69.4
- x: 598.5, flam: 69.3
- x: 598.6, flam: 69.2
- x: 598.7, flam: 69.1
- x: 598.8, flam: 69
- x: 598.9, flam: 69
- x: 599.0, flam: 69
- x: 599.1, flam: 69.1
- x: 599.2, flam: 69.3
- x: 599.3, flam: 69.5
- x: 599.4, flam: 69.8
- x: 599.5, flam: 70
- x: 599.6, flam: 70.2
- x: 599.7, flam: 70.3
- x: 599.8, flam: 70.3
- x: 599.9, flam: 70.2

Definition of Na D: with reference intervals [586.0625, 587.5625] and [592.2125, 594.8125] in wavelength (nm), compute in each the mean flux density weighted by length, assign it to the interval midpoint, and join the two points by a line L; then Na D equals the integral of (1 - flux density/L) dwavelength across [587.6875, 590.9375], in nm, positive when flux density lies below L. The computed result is 0.13 nm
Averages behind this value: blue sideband 72.9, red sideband 70.8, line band 69.1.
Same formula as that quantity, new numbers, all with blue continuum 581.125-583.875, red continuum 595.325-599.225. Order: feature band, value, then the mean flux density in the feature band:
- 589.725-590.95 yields 0.05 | 69.7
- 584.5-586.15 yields 0.06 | 71.4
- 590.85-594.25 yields 0.05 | 71.3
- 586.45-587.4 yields 0.01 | 73.1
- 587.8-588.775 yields 0.02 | 71.8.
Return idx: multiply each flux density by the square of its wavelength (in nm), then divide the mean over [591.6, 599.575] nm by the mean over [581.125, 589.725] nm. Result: 1.02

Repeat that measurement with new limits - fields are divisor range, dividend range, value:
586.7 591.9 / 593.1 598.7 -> 1.03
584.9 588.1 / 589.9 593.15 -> 1.00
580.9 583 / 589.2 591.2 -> 0.94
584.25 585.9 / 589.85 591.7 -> 1.01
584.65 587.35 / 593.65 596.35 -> 1.02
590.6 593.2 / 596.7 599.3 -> 1.01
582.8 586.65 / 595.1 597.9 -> 1.04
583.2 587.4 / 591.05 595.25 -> 1.01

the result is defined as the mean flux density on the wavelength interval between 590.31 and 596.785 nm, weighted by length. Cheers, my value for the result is 71.5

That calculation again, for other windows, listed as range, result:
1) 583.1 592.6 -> 71.3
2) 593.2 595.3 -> 71.3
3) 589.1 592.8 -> 69.9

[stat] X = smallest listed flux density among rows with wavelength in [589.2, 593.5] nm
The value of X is 64.4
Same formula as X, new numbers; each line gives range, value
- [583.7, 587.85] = 69.5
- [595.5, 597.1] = 71.2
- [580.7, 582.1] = 76.2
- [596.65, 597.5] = 71.6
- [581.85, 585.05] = 72.3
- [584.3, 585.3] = 71.5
